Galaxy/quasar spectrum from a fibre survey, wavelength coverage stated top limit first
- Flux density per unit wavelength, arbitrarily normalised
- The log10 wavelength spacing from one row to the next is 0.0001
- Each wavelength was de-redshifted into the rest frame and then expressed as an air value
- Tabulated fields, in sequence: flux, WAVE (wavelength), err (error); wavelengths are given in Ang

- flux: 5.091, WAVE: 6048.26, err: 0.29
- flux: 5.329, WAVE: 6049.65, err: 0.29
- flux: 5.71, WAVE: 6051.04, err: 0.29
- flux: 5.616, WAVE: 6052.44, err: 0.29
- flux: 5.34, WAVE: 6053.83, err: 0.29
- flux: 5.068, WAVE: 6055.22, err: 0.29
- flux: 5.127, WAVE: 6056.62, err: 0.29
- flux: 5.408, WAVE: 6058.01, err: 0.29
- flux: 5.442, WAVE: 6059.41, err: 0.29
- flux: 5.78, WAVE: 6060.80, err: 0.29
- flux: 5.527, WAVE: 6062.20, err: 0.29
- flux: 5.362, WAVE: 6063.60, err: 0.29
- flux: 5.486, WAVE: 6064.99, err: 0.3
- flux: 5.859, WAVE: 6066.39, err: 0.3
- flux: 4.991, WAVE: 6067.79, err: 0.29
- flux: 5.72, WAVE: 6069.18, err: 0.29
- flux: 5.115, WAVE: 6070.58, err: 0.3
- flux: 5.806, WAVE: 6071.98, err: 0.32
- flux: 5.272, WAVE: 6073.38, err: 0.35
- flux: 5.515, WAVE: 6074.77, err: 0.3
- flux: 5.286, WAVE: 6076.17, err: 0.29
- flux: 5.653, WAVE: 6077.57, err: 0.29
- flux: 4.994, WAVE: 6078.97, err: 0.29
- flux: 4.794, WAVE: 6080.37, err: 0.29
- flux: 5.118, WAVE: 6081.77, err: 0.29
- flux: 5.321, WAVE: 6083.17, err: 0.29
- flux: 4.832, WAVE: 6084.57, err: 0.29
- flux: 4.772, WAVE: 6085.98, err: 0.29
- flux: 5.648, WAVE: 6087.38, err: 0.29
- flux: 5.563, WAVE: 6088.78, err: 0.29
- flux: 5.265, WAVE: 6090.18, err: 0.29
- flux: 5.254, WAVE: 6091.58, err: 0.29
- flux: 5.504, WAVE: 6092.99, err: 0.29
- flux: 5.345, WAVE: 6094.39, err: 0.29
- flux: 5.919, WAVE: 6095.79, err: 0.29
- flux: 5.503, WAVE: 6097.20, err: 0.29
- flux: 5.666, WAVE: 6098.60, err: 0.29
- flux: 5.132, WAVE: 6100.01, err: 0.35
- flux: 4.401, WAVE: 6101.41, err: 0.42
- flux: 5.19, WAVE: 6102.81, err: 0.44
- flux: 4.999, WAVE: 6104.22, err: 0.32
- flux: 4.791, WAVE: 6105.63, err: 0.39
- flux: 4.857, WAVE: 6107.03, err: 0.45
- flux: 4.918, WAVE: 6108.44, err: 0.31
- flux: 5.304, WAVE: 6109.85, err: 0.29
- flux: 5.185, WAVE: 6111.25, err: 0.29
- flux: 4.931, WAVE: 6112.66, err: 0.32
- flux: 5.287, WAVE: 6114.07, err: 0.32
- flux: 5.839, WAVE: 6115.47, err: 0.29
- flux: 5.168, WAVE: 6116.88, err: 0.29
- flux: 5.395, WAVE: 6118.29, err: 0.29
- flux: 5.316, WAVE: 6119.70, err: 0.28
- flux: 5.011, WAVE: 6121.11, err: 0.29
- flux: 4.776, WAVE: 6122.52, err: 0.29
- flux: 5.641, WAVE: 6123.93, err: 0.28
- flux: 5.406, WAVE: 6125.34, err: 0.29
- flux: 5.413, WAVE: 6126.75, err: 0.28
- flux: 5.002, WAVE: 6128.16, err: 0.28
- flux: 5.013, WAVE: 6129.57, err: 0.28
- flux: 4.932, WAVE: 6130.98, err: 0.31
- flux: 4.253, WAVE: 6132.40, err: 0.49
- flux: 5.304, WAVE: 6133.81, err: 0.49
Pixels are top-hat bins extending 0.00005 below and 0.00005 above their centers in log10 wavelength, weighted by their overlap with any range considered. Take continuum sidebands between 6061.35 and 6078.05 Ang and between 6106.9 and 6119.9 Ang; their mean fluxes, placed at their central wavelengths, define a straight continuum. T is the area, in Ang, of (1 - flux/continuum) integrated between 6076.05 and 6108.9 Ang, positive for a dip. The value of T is 0.9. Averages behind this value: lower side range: 5.47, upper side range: 5.23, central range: 5.2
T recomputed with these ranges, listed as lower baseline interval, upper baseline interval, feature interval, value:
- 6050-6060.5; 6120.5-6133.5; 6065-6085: 0.0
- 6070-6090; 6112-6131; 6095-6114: 0.4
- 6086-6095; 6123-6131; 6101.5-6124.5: 0.7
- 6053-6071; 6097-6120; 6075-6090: 0.3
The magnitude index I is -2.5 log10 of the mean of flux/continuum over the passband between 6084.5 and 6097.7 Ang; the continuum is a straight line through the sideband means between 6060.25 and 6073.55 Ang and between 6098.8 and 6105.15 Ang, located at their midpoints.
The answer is -0.05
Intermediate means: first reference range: 5.49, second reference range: 4.98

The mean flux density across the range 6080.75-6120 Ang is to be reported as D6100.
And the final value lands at 5.22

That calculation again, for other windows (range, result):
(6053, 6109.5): 5.29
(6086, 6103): 5.35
